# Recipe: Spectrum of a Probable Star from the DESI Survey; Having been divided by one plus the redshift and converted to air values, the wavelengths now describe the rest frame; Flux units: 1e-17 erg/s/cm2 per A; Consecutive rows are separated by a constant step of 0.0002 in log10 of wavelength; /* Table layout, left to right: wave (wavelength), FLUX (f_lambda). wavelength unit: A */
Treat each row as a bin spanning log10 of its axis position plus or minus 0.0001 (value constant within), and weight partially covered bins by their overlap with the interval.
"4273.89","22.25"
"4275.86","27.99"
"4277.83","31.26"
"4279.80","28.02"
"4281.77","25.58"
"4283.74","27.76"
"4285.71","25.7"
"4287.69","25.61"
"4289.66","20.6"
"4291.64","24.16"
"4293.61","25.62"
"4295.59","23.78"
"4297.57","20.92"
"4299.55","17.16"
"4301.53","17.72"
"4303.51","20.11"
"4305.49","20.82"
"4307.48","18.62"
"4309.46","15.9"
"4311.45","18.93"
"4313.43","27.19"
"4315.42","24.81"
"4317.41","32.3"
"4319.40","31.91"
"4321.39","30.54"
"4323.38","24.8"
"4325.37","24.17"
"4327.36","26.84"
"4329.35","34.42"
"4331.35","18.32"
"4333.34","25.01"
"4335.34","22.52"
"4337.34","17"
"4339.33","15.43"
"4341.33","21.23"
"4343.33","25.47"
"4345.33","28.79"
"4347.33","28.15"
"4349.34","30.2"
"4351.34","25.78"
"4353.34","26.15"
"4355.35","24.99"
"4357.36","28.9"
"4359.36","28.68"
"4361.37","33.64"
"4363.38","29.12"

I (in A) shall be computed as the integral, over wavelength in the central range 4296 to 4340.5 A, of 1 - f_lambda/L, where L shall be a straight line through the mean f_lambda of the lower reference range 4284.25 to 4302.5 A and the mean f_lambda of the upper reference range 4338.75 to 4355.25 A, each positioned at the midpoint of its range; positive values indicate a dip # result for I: 1.63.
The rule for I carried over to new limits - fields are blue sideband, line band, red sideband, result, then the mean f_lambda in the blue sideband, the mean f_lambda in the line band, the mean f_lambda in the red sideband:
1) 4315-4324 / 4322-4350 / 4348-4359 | 3.8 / 29.3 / 24.5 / 27.3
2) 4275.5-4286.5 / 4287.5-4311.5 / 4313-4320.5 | 6.6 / 27.8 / 20.7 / 29.2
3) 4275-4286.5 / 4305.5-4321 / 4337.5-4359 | 1.3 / 27.8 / 24.3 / 25.3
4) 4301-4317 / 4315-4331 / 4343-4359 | -3.7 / 21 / 28.4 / 27.4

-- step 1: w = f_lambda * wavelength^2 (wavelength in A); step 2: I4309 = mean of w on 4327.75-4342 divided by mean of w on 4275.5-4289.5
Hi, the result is 0.84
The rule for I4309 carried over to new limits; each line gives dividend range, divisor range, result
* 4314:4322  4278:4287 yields 1.11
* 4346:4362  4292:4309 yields 1.40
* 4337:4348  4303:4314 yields 1.16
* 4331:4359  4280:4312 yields 1.14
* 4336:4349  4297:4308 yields 1.22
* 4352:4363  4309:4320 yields 1.14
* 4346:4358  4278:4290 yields 1.08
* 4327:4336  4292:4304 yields 1.22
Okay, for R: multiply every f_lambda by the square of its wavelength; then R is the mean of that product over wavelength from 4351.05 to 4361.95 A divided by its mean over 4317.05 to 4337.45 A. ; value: 1.08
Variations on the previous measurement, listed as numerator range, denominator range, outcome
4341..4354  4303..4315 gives 1.33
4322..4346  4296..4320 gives 1.09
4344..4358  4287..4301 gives 1.26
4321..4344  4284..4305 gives 1.08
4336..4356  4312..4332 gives 0.89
